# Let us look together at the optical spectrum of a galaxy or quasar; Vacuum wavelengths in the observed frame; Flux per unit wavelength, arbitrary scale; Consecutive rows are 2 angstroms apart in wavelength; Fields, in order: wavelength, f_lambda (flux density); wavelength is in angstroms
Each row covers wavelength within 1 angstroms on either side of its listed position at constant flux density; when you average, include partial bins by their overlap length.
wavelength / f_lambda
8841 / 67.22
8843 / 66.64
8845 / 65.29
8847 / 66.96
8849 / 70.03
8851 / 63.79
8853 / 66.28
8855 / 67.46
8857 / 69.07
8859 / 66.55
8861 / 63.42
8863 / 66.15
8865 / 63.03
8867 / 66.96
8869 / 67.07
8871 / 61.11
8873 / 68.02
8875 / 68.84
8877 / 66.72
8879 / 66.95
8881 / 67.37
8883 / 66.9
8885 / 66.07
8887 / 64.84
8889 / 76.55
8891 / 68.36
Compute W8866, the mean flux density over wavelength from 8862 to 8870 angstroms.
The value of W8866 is 65.8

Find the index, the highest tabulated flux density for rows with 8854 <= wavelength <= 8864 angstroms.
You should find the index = 69.07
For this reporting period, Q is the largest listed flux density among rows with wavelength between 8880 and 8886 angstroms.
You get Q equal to 67.37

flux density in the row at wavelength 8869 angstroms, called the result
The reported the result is 67.07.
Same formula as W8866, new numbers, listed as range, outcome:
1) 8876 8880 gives 66.8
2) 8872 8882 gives 67.6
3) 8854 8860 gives 67.7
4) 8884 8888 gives 65.5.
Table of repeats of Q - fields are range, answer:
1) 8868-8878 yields 68.84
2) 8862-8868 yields 66.96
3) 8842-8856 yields 70.03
